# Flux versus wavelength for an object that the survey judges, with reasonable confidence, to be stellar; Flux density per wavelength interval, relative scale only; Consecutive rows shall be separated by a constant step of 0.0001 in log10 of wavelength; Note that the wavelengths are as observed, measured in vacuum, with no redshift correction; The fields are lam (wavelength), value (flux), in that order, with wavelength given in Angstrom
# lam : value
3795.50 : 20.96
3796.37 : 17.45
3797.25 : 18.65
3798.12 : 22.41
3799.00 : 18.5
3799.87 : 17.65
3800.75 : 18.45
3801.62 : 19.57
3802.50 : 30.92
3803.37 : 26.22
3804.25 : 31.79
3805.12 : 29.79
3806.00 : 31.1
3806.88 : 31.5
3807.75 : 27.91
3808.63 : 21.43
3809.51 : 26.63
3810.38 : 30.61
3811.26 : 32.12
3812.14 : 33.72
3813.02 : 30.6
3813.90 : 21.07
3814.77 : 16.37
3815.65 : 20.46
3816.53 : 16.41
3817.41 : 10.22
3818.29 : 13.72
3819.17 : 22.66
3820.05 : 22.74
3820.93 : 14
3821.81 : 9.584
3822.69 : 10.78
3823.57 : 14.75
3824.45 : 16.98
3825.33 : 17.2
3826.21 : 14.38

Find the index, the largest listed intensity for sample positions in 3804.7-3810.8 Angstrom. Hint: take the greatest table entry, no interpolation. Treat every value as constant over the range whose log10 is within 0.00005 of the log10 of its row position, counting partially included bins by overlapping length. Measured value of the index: 31.5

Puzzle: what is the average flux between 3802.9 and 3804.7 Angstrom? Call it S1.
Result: 29.2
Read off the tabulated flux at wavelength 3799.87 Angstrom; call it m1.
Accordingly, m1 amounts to 17.65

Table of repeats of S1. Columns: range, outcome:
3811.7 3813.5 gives 31.8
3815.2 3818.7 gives 15.2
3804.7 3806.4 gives 30.4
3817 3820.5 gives 17.4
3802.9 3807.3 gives 30.1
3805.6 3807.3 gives 31.2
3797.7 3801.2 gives 19.2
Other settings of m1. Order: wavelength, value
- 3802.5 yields 30.92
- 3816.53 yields 16.41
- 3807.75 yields 27.91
